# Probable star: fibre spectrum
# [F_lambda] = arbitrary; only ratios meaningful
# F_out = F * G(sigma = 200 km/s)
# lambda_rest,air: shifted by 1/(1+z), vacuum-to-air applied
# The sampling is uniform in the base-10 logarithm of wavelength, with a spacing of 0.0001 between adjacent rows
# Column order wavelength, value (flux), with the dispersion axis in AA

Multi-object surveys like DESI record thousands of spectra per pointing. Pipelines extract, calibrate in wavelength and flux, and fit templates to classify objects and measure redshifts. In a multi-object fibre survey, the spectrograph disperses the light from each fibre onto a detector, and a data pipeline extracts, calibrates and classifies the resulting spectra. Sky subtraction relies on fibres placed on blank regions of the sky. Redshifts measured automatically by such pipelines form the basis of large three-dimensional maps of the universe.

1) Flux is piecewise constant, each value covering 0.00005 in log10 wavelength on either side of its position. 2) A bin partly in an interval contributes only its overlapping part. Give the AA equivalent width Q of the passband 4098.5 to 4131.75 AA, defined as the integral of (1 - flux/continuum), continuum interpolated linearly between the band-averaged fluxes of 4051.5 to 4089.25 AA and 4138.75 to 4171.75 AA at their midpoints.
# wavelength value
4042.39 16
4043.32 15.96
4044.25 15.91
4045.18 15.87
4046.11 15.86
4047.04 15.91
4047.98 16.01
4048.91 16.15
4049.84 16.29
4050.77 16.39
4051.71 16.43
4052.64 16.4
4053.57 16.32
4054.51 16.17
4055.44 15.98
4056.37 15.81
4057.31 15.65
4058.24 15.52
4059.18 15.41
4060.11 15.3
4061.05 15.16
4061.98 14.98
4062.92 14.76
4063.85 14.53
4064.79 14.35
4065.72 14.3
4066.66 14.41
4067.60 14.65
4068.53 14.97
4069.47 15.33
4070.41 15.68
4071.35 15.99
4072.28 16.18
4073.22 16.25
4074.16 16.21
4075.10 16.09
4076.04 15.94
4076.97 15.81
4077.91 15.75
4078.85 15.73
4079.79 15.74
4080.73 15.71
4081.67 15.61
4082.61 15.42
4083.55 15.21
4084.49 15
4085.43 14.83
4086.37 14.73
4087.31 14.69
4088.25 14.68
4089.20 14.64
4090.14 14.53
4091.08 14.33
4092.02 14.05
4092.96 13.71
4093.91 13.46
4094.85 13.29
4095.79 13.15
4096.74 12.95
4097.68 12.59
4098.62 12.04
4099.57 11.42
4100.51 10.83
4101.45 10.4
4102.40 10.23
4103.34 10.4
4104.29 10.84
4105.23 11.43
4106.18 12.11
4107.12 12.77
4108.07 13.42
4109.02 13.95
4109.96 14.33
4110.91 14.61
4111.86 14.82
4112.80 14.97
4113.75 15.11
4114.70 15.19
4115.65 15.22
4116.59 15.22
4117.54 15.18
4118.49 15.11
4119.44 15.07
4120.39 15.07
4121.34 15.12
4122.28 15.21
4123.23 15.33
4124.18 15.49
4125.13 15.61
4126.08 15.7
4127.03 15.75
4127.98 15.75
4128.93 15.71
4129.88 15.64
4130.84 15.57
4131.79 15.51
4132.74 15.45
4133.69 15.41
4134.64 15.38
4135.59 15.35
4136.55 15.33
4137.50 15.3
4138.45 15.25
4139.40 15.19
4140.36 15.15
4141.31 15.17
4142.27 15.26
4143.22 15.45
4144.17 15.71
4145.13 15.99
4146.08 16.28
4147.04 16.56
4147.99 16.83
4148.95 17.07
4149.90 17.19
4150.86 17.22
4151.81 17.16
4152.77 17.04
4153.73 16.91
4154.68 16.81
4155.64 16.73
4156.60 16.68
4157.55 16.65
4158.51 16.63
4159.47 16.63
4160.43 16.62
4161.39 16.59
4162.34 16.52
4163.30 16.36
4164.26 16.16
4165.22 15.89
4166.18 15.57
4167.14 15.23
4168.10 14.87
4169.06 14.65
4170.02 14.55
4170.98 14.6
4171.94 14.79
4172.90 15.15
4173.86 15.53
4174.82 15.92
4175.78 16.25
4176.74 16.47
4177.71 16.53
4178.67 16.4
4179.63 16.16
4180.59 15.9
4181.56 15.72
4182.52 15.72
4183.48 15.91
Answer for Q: 3.6 AA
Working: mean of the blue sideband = 15.4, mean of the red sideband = 16.1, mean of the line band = 14.1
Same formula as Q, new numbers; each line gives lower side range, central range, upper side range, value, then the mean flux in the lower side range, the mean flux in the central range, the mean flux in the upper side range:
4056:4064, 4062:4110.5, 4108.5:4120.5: 3.1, 15.3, 14.1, 14.9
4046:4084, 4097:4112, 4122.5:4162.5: 3.4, 15.6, 12.2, 16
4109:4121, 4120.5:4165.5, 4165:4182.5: -2.2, 14.9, 16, 15.6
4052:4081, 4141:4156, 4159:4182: -0.7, 15.5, 16.5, 15.8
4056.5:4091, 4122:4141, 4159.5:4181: 0.1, 15.3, 15.5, 15.8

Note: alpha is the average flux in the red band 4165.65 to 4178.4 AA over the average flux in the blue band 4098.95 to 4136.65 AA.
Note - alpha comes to 1.1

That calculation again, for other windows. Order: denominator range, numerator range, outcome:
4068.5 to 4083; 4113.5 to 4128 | 0.97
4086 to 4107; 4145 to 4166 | 1.31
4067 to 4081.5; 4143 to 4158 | 1.06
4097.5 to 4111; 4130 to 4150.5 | 1.31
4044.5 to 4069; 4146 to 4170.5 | 1.05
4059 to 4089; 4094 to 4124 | 0.88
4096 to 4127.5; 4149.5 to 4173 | 1.17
